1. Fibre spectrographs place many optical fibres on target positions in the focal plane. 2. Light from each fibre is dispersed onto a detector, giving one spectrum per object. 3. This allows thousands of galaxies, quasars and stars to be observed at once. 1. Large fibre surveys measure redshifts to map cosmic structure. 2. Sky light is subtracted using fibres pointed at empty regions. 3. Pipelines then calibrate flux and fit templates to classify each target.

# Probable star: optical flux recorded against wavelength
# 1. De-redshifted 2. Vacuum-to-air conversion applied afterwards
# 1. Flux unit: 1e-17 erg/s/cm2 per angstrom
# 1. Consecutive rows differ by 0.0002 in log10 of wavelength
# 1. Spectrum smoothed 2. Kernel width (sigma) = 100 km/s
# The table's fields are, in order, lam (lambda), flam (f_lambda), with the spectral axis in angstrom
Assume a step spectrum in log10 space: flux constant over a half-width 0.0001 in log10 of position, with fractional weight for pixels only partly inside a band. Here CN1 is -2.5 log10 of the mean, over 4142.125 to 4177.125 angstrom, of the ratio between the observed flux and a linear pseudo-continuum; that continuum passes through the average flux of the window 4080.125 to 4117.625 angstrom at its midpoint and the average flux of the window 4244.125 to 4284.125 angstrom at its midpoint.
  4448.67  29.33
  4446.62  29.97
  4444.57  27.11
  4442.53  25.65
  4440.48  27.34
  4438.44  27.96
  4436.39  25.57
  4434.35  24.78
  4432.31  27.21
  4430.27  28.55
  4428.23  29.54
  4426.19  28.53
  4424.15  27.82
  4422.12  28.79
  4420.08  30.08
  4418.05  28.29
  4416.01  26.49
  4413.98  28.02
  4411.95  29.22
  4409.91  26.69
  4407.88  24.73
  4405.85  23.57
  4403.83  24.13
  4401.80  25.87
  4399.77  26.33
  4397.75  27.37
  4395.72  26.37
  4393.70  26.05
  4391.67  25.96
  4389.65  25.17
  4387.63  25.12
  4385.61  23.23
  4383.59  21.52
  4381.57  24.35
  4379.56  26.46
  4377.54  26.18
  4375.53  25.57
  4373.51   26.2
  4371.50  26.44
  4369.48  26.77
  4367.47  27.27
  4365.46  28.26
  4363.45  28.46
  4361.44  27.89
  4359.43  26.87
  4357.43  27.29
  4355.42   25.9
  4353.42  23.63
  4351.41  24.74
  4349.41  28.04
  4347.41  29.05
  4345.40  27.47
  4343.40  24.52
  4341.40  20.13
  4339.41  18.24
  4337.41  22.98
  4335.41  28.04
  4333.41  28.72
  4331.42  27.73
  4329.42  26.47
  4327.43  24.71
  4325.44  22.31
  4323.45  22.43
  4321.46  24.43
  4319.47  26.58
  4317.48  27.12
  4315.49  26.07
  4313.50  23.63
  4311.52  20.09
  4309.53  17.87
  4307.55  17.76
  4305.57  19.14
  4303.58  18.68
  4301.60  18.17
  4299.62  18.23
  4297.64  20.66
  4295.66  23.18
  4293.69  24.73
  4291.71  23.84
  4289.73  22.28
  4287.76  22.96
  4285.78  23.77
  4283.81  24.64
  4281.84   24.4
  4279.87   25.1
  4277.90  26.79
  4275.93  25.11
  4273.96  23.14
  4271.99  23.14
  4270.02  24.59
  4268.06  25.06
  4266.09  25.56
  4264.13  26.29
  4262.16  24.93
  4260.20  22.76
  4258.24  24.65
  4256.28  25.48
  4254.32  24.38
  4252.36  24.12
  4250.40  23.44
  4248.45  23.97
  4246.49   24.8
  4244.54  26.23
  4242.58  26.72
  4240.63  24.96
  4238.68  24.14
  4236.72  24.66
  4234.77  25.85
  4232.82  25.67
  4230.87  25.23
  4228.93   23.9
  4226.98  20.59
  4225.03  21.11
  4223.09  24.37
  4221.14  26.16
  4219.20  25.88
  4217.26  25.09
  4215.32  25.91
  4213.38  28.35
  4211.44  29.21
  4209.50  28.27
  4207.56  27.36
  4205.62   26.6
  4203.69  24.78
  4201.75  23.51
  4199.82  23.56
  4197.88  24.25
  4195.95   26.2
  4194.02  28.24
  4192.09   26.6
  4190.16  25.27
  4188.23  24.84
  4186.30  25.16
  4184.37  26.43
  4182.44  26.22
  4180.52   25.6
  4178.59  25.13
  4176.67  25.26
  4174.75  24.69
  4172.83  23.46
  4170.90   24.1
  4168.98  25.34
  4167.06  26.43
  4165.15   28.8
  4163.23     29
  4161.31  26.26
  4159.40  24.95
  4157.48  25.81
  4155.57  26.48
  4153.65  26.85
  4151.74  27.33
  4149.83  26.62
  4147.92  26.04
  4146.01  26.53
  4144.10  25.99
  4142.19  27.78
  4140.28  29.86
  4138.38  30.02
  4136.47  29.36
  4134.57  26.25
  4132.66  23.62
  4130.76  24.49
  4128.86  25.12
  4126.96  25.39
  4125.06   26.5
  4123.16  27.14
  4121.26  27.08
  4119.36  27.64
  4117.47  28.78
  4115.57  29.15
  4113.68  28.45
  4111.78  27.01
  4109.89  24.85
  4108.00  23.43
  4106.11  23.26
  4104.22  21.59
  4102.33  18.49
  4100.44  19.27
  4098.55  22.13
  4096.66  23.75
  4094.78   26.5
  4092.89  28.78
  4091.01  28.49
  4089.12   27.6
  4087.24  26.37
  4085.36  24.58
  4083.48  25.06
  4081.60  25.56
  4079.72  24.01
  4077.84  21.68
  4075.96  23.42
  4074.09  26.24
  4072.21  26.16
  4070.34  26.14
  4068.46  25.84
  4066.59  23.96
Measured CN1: -0.05 mag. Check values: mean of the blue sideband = 25.1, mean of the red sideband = 24.7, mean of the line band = 26.2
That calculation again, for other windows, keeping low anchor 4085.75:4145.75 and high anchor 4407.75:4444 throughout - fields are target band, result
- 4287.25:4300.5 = 0.20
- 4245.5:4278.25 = 0.09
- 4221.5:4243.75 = 0.09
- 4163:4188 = 0.02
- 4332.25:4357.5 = 0.08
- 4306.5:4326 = 0.18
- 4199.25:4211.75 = 0.01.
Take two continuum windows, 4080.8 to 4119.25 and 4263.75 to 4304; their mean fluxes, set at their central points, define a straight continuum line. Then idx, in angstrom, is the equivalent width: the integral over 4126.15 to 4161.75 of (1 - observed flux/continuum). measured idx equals -2.6 angstrom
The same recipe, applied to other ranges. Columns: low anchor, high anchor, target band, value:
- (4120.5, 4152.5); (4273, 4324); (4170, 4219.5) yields -0.93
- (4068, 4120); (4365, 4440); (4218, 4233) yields 0.97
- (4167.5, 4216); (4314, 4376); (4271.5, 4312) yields 5.82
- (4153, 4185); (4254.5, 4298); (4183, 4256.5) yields -0.45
